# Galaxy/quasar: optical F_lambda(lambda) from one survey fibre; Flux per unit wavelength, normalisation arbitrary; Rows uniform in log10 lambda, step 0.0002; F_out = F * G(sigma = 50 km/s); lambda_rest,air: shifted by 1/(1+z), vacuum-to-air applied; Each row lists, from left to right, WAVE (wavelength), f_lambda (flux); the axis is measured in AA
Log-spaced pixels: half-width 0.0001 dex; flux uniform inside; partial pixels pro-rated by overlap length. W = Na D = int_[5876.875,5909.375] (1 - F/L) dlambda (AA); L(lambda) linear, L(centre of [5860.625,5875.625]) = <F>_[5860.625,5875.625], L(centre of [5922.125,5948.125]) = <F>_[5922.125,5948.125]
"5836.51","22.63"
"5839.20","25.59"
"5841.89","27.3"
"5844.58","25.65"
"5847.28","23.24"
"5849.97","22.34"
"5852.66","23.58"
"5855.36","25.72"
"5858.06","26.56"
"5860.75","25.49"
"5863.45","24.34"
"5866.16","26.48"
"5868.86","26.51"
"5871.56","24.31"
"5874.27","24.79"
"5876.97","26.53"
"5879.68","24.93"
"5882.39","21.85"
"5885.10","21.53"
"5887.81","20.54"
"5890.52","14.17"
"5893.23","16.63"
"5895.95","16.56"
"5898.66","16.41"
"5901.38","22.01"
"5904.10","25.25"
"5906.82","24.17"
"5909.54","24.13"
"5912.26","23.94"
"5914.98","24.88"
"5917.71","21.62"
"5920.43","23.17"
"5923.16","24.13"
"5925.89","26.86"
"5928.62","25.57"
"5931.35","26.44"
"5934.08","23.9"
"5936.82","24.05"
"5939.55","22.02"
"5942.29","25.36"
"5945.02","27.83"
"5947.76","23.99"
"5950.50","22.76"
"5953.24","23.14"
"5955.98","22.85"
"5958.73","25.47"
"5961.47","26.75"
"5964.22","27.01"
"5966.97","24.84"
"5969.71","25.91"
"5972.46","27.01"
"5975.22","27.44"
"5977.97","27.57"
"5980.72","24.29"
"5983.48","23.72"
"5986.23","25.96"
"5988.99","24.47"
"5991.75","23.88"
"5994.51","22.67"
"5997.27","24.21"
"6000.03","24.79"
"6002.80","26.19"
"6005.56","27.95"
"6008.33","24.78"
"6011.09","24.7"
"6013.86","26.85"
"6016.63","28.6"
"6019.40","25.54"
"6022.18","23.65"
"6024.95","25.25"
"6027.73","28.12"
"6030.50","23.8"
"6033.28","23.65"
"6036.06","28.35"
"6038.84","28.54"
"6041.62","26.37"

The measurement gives 5.71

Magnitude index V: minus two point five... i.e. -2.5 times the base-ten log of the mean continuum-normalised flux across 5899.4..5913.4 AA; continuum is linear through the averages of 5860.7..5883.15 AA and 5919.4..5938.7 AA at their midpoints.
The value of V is 0.06 mag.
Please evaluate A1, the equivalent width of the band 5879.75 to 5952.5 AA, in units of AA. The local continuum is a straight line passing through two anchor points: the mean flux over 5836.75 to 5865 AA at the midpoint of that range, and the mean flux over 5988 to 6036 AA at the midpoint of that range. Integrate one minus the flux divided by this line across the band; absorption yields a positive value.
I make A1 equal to 6.79 AA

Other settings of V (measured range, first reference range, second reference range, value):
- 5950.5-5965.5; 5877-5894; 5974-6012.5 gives -0.05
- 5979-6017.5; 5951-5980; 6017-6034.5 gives 0.01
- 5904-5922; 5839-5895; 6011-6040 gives 0.03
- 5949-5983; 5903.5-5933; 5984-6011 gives -0.03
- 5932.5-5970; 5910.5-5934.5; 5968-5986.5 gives 0.03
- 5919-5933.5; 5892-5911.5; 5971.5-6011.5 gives -0.14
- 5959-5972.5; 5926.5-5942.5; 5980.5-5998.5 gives -0.08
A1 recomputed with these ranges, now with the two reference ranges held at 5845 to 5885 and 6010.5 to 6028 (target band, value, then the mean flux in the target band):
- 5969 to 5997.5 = 0.5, 25.2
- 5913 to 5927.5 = 0.6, 24.1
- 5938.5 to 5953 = 0.6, 24.3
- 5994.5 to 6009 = 0.3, 25.3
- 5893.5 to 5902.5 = 2.5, 18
